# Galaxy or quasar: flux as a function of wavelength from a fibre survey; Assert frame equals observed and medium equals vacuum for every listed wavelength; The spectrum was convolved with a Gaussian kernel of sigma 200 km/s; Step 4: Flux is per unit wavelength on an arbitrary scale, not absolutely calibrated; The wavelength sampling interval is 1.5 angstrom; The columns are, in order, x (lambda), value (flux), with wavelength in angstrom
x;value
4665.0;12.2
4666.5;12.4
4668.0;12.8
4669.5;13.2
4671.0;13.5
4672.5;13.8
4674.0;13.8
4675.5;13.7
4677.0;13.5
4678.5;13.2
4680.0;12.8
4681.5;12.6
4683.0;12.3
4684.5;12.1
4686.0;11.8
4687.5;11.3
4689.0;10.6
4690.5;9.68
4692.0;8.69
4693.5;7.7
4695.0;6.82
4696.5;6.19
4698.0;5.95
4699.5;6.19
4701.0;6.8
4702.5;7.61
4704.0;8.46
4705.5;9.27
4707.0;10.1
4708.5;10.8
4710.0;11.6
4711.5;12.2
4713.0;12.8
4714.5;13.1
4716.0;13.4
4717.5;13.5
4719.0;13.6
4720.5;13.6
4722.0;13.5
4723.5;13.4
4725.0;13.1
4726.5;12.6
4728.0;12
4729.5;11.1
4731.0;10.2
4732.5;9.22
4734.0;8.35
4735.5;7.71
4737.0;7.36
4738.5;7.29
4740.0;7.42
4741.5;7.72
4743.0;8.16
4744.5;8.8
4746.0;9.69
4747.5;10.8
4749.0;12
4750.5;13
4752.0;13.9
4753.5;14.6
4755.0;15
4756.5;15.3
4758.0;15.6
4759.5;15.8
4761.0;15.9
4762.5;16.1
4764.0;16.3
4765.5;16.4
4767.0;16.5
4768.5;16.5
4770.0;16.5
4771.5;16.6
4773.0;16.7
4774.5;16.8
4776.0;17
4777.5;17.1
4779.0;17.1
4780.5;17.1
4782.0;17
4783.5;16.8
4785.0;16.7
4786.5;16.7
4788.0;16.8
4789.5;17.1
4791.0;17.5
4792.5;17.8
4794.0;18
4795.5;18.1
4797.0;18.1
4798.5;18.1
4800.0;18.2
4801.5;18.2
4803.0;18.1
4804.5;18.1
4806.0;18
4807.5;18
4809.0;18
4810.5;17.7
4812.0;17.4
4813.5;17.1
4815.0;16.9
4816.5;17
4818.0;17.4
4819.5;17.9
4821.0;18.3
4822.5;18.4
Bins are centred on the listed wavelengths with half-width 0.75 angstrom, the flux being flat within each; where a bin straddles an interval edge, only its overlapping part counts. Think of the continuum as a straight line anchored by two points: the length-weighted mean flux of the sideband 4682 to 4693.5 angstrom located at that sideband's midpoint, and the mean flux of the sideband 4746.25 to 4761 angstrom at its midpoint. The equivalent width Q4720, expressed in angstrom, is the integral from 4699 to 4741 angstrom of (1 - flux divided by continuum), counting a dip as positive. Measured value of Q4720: 5.80 angstrom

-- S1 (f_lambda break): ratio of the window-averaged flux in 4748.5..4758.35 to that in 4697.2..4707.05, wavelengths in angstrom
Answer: 1.87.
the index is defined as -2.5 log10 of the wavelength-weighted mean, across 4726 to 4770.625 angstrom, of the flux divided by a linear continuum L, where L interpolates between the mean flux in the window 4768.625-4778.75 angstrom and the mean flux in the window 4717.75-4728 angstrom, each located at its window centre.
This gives 0.23 mag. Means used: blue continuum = 13.2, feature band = 12.2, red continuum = 16.8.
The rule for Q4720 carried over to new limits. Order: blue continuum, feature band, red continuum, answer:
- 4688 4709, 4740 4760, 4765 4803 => 2.4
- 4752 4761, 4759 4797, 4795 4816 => -1.2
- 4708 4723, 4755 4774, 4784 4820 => -0.7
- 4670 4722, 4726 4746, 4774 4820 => 6.6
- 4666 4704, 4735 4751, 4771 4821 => 5.9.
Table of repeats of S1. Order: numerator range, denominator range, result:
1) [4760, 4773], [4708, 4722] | 1.28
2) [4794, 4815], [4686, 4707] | 2.16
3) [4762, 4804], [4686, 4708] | 2.04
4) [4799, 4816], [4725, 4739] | 1.82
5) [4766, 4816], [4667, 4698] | 1.52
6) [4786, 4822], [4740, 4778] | 1.25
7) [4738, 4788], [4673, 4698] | 1.32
